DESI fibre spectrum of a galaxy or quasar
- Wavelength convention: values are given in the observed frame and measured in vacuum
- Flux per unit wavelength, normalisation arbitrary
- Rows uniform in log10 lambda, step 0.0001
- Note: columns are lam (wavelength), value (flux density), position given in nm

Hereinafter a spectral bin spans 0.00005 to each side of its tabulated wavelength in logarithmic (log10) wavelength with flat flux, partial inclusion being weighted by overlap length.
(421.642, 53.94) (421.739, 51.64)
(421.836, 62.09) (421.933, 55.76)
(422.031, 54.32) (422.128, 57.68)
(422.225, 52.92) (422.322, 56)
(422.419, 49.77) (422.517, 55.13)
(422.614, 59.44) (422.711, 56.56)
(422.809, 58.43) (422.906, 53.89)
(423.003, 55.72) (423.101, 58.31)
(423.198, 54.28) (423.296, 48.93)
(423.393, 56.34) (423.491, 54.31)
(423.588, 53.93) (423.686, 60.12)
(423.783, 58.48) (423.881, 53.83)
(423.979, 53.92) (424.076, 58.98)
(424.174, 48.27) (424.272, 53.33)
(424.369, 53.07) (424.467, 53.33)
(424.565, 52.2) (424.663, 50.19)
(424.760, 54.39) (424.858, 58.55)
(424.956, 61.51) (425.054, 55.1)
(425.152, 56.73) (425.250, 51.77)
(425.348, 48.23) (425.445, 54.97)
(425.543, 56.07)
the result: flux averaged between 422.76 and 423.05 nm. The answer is 56.1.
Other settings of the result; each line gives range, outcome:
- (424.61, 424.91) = 54.5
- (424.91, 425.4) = 54.7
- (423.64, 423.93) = 57.4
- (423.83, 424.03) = 53.9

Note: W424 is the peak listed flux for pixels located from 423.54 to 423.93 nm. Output 60.12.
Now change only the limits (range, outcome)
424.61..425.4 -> 61.51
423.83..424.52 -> 58.98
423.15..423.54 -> 56.34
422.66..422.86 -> 58.43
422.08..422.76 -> 59.44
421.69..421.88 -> 62.09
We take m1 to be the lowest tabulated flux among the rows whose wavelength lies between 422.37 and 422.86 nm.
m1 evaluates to 49.77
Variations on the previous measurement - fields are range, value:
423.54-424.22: 48.27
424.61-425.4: 48.23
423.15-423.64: 48.93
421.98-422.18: 54.32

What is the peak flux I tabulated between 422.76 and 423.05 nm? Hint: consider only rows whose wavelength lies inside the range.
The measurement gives 58.43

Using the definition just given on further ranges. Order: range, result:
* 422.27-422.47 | 56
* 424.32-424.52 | 53.33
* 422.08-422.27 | 57.68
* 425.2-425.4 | 51.77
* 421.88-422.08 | 55.76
